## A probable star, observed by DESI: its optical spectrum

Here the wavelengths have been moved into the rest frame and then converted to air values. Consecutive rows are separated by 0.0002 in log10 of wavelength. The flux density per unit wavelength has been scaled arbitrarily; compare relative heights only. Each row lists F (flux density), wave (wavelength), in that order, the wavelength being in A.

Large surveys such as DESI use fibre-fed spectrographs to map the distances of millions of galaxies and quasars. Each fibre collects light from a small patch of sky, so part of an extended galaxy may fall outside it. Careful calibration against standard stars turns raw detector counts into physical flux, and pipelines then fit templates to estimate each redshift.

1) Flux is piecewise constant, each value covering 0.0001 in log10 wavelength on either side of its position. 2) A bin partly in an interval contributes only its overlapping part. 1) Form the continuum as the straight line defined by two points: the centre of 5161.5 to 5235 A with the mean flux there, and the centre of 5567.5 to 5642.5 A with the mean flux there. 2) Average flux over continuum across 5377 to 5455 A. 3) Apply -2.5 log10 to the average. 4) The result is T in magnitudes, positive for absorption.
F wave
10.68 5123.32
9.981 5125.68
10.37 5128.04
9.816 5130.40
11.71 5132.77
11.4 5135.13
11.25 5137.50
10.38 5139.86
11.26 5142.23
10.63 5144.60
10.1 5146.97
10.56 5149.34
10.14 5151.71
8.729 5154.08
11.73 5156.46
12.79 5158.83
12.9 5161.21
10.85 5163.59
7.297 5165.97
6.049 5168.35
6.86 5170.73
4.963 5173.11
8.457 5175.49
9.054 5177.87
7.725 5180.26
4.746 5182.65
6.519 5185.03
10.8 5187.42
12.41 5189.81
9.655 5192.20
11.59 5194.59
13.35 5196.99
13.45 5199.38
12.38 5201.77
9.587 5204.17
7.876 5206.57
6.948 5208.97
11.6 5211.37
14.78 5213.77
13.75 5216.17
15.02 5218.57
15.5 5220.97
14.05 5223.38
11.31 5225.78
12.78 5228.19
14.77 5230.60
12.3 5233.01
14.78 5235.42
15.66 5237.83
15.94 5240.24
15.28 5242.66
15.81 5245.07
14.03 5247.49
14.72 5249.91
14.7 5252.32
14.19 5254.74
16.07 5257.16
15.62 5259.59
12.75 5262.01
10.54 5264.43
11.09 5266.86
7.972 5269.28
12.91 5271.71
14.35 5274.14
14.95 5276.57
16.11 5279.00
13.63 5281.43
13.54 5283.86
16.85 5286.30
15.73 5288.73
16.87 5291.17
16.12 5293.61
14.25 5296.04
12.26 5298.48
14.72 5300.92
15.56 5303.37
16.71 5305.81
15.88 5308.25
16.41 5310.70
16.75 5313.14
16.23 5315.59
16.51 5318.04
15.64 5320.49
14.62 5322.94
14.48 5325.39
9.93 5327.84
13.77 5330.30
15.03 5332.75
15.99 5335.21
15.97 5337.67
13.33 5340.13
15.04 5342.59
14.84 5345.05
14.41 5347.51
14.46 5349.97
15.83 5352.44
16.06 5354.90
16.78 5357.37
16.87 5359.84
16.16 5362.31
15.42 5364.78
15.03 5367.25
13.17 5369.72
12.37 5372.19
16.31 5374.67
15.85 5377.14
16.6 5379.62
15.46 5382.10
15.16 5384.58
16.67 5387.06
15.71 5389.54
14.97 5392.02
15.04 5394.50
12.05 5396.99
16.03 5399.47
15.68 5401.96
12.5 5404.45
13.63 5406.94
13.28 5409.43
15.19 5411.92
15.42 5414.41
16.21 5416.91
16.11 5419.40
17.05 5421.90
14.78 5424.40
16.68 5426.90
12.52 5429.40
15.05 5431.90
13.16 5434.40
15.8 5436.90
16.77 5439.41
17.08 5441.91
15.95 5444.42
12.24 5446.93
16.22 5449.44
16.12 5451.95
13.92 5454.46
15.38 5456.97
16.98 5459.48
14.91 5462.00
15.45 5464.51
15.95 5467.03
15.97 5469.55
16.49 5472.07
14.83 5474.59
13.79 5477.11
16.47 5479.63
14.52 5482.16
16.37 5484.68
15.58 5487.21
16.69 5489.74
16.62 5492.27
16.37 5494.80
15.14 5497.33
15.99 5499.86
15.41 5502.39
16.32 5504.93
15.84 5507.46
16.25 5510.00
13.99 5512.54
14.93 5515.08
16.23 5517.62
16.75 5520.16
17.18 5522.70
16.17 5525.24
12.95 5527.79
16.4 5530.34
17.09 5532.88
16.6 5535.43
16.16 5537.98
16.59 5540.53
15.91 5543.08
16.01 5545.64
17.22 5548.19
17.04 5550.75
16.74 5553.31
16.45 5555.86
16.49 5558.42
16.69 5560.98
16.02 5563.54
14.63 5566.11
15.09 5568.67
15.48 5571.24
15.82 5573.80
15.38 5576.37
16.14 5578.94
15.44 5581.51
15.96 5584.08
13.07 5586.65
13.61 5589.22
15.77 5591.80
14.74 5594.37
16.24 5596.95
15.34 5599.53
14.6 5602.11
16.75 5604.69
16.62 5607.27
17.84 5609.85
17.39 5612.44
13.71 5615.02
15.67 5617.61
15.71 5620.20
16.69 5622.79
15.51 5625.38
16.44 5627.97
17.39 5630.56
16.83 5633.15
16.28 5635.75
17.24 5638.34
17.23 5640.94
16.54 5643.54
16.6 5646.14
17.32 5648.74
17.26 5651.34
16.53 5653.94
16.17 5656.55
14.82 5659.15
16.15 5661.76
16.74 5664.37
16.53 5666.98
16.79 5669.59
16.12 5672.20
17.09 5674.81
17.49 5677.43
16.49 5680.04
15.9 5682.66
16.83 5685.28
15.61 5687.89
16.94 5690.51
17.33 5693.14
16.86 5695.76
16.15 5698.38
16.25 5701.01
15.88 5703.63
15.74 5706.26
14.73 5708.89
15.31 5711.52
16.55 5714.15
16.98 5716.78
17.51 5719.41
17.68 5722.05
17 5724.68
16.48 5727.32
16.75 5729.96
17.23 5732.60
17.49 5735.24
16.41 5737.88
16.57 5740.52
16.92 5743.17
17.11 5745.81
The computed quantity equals -0.13 mag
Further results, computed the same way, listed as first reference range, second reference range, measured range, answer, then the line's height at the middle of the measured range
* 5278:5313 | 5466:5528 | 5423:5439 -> 0.06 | 15.6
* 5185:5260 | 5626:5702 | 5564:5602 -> 0.05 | 16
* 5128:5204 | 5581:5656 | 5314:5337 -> -0.21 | 12.1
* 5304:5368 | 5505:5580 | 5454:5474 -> 0.01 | 15.7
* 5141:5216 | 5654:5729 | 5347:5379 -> -0.24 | 12.3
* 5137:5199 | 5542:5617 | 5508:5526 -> -0.07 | 14.9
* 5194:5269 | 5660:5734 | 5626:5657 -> -0.04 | 16.1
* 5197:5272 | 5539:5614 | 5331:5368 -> -0.10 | 14.1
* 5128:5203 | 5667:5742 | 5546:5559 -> -0.14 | 14.7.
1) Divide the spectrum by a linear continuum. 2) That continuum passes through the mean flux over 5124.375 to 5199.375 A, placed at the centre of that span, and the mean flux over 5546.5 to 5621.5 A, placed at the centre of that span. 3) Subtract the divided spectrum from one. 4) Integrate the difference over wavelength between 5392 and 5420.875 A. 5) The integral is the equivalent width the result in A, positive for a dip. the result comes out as -3.0 A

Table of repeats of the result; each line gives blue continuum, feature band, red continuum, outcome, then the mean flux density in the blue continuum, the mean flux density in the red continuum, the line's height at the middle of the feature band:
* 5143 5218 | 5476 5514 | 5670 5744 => -4.8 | 10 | 16.6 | 13.9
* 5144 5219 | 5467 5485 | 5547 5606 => -1.6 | 10.1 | 15.7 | 14.2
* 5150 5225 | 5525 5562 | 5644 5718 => -4.0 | 10.4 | 16.4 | 14.7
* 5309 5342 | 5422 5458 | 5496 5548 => 0.8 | 15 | 15.9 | 15.5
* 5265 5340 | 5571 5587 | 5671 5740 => 0.5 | 14.6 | 16.6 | 16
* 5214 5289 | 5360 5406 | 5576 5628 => -1.2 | 14.1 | 15.6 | 14.7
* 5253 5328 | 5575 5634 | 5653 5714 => 0.6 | 14.6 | 16.3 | 15.9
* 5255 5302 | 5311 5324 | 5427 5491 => -1.5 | 14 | 15.4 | 14.3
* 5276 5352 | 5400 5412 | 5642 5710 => 1.0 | 15.1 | 16.4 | 15.4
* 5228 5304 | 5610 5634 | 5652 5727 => -0.2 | 14.3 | 16.4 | 16.1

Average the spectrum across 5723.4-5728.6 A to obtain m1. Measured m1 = 16.7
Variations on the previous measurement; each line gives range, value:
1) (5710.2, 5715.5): 15.9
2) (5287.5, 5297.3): 15.7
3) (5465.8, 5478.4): 15.4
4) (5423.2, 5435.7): 14.4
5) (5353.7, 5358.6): 16.4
